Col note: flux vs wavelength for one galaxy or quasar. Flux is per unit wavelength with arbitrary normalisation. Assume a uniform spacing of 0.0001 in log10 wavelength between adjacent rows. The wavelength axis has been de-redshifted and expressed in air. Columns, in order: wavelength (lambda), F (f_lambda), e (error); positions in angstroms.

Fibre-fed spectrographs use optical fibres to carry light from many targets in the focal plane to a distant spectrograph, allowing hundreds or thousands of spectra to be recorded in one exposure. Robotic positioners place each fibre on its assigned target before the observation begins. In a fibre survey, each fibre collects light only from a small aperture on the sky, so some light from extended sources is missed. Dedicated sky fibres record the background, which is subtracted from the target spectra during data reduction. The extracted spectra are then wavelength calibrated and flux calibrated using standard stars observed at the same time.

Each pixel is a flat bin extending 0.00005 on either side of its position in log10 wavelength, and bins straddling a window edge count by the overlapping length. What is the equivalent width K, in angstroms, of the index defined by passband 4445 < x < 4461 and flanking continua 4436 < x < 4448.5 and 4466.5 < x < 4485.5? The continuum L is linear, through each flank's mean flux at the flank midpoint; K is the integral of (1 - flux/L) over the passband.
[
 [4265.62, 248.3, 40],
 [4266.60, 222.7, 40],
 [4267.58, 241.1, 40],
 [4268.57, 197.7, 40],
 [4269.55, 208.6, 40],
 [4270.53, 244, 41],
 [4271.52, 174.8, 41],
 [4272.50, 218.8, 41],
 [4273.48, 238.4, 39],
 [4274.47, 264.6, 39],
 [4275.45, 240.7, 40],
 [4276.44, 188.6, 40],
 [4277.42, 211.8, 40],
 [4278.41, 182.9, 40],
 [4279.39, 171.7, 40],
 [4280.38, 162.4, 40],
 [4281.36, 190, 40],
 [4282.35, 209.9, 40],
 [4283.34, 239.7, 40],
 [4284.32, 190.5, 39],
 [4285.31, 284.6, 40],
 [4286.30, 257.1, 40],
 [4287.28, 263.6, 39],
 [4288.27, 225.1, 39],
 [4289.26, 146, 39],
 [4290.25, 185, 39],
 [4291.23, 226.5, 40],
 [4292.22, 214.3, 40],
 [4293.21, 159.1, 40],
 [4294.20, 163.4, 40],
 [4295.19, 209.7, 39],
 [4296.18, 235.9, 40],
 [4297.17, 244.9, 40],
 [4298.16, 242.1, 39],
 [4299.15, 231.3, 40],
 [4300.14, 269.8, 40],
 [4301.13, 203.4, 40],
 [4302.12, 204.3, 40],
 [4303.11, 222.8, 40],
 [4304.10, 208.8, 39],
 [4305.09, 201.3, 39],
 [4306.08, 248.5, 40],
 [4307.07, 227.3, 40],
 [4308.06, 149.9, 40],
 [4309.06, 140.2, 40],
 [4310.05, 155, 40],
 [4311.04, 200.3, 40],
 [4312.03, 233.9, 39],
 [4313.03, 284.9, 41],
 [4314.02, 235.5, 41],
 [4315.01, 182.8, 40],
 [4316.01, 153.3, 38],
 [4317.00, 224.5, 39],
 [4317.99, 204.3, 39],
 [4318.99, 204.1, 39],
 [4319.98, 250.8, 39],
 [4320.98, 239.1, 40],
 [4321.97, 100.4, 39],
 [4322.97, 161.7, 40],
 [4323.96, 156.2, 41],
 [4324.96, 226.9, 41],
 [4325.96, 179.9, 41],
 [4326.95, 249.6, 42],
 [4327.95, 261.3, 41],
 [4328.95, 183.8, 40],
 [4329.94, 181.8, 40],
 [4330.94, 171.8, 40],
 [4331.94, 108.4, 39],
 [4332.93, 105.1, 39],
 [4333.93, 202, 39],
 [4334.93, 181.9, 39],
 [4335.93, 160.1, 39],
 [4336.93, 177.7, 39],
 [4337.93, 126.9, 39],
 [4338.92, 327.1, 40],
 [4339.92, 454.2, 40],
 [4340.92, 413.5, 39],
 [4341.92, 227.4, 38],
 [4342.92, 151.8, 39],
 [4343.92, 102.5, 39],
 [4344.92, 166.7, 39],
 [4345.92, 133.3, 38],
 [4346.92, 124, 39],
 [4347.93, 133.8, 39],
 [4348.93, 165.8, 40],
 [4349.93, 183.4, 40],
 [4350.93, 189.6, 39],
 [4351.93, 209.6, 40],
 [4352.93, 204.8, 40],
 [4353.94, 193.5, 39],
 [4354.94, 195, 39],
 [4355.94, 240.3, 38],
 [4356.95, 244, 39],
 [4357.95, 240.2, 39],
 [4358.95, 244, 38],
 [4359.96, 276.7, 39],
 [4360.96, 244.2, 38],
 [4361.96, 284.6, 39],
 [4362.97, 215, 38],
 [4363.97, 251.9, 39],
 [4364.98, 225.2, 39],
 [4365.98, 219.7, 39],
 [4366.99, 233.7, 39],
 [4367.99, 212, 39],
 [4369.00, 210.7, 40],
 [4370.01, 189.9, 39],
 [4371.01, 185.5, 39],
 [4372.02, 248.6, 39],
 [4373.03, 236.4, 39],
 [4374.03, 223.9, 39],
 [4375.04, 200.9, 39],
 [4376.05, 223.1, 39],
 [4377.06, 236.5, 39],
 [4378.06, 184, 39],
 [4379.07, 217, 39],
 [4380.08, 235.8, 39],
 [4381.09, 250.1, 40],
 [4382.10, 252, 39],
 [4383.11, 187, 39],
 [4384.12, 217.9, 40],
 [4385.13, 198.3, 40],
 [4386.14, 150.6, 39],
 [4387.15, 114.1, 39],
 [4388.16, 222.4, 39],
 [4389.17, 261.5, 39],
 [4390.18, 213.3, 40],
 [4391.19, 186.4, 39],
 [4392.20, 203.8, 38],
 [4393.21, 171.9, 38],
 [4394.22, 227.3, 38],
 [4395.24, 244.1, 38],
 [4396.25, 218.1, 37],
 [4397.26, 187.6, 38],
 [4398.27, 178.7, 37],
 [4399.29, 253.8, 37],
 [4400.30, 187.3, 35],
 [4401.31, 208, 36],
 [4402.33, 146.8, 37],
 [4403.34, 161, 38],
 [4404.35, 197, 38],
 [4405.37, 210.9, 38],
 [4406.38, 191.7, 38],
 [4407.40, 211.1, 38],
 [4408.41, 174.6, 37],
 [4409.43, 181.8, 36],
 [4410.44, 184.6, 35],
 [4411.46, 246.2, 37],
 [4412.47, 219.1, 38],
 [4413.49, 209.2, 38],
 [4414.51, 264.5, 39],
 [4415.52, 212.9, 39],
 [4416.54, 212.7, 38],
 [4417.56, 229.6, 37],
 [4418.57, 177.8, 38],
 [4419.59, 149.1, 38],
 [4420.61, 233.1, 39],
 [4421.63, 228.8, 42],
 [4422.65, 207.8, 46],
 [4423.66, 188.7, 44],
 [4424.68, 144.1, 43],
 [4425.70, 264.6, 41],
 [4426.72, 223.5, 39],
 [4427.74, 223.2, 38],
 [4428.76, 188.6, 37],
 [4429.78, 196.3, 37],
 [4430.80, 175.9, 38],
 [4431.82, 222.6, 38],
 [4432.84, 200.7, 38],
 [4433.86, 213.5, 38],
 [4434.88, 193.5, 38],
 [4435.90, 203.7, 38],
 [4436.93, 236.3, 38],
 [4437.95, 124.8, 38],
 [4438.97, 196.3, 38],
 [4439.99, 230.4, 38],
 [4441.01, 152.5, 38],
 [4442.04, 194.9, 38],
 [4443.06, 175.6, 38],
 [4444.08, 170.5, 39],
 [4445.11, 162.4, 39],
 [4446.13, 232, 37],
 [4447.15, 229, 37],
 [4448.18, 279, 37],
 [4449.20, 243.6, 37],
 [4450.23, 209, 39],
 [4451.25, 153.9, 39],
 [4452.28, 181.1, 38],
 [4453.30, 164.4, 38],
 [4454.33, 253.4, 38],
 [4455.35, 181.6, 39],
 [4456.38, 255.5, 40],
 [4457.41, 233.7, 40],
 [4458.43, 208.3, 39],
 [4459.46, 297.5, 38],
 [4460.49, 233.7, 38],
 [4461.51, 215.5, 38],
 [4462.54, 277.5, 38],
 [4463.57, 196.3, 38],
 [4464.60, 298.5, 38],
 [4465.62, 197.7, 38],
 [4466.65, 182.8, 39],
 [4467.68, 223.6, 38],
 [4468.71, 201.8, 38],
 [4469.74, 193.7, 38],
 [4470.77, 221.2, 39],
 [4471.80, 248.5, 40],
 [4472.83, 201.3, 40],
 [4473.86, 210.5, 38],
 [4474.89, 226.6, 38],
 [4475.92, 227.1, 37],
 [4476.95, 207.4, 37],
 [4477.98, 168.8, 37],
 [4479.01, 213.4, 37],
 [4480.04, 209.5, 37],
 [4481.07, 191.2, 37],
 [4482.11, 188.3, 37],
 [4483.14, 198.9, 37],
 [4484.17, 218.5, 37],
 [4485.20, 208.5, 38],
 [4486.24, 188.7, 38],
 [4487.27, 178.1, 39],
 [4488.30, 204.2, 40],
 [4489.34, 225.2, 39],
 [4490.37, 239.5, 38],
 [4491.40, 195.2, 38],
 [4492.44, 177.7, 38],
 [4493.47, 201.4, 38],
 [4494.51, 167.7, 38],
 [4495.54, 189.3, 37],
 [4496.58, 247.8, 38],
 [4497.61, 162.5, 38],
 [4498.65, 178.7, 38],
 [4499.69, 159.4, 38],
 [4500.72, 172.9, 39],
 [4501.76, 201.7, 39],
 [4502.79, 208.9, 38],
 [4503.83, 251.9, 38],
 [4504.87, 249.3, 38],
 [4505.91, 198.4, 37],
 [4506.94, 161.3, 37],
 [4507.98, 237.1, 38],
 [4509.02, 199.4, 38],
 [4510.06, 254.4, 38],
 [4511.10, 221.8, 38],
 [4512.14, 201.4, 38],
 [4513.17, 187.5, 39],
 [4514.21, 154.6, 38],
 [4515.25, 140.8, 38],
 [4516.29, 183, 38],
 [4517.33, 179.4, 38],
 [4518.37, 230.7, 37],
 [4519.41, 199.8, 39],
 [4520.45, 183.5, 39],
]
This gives -1.6 angstroms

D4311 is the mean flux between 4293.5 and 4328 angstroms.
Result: 208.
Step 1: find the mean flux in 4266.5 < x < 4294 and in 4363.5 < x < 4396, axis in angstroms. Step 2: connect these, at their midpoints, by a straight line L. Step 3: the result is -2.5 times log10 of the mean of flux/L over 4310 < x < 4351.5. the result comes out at 0.081 mag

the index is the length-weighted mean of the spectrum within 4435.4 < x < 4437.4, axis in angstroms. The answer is 219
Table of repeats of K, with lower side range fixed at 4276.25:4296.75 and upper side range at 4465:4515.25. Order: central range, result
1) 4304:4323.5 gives 0.5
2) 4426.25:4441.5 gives 0.4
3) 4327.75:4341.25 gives -0.6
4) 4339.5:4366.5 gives -1.9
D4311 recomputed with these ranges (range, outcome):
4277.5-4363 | 207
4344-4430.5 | 207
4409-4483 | 210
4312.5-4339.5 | 195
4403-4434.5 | 205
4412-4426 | 209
